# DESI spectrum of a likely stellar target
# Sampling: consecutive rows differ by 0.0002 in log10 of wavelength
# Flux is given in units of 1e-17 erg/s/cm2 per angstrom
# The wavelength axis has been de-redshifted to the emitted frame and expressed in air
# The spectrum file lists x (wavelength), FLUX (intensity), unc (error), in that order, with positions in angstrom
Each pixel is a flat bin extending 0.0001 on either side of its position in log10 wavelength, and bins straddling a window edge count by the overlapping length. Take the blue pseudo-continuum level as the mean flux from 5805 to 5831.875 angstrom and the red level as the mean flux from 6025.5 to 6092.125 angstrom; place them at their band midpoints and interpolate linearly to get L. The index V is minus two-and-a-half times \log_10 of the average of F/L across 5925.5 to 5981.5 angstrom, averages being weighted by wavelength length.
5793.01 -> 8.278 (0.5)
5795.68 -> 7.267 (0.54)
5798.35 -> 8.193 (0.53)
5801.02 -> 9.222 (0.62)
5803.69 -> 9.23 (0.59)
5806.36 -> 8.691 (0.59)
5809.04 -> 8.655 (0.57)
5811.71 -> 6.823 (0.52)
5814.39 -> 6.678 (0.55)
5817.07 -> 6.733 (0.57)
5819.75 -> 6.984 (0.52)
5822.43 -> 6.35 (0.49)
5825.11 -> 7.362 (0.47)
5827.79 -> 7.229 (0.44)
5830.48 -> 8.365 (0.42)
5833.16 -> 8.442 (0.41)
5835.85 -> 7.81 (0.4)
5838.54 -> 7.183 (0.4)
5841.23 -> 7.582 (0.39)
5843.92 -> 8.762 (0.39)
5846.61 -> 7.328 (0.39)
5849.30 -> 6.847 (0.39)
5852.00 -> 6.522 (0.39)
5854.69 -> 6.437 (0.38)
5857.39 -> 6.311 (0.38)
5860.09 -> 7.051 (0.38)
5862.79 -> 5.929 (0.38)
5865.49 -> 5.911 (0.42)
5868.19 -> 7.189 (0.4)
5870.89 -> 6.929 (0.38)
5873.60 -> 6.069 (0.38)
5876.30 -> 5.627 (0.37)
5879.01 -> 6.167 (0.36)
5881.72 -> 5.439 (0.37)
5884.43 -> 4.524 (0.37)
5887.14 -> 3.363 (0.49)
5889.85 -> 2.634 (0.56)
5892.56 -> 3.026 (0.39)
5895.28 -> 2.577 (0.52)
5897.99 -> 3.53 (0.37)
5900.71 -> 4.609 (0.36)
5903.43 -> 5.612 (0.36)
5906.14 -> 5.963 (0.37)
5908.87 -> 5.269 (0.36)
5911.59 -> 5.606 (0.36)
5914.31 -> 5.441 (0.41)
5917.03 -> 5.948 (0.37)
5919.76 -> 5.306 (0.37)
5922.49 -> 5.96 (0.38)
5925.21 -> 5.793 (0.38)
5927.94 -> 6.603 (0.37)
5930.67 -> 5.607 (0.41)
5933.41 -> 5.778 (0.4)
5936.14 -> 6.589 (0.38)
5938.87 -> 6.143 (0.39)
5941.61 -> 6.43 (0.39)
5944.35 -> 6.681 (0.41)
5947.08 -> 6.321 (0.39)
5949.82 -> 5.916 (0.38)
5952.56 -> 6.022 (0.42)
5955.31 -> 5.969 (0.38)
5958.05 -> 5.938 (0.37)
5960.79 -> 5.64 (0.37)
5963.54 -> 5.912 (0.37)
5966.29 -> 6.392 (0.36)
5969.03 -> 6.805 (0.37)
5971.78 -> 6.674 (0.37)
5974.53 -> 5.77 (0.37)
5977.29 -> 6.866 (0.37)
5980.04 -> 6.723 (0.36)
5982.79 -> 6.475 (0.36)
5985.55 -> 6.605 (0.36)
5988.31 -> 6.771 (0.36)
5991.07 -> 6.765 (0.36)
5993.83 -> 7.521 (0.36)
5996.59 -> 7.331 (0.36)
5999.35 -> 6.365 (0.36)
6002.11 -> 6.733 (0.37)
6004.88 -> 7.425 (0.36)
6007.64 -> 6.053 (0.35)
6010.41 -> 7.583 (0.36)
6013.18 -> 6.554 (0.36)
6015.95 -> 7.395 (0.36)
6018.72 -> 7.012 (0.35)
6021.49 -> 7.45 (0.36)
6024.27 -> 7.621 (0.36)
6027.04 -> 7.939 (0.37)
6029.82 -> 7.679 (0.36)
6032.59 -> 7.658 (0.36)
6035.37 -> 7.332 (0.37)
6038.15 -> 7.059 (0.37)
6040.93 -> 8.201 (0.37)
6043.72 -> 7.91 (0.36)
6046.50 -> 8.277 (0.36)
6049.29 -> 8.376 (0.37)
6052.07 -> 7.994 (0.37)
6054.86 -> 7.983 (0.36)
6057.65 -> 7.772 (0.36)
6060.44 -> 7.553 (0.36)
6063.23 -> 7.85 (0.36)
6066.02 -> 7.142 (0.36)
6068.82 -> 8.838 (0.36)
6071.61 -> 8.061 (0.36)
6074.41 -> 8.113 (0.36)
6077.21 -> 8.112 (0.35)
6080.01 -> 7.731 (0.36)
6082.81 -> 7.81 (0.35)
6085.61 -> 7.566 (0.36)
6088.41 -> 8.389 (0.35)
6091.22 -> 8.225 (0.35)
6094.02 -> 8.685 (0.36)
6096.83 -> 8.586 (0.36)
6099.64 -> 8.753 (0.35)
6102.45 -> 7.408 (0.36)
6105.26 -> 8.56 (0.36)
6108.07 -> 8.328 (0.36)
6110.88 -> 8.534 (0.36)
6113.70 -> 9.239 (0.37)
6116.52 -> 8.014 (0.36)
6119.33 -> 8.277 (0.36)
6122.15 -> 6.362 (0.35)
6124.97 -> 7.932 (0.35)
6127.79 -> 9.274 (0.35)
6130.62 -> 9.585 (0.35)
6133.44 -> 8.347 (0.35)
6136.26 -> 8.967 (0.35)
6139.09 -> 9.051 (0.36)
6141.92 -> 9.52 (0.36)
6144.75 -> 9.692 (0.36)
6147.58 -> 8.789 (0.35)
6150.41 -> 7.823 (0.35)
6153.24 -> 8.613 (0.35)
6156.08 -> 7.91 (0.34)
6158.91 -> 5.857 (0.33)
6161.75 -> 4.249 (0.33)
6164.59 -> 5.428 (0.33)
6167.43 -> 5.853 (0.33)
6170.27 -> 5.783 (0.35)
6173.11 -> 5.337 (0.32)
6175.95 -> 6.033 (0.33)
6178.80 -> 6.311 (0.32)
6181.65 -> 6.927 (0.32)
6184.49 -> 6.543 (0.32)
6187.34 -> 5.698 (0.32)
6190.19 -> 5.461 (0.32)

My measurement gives 0.226 mag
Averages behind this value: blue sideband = 7.39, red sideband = 7.9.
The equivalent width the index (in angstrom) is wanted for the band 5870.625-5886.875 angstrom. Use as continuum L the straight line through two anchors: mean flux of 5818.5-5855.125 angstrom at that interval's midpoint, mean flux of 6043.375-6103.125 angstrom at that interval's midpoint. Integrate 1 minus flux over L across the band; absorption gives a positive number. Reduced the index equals 4.24 angstrom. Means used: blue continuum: 7.4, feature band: 5.55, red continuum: 8.06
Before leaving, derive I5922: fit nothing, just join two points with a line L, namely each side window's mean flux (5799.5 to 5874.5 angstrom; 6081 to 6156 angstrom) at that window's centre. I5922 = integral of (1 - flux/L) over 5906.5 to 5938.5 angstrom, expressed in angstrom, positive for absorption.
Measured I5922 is 7.68 angstrom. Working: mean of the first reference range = 7.32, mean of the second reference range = 8.46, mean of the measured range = 5.82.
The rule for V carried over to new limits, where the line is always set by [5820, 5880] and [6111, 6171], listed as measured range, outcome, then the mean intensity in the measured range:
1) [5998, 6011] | 0.101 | 6.79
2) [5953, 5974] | 0.187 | 6.17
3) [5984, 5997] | 0.068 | 6.96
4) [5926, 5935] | 0.203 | 5.99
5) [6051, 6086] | -0.034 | 7.89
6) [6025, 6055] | -0.040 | 7.85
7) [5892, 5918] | 0.434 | 4.8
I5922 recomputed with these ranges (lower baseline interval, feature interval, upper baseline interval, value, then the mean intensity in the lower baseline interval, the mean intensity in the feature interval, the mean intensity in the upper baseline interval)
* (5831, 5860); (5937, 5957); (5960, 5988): 1.2 angstrom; 7.34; 6.22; 6.42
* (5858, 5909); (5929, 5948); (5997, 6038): -0.8 angstrom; 5.14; 6.23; 7.2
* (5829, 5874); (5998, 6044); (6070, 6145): 4.0 angstrom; 7.12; 7.28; 8.39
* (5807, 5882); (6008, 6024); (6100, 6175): 0.7 angstrom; 6.99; 7.15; 7.8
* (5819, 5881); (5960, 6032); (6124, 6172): 4.9 angstrom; 6.96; 6.87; 7.78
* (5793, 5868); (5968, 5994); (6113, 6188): 2.7 angstrom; 7.41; 6.66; 7.46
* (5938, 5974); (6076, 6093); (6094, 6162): -0.4 angstrom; 6.21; 7.99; 8.31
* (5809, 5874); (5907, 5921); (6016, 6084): 3.4 angstrom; 7.08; 5.53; 7.8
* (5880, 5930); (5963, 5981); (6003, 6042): -0.5 angstrom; 4.87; 6.47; 7.34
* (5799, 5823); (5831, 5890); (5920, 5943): 5.3 angstrom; 7.76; 6.47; 6.07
